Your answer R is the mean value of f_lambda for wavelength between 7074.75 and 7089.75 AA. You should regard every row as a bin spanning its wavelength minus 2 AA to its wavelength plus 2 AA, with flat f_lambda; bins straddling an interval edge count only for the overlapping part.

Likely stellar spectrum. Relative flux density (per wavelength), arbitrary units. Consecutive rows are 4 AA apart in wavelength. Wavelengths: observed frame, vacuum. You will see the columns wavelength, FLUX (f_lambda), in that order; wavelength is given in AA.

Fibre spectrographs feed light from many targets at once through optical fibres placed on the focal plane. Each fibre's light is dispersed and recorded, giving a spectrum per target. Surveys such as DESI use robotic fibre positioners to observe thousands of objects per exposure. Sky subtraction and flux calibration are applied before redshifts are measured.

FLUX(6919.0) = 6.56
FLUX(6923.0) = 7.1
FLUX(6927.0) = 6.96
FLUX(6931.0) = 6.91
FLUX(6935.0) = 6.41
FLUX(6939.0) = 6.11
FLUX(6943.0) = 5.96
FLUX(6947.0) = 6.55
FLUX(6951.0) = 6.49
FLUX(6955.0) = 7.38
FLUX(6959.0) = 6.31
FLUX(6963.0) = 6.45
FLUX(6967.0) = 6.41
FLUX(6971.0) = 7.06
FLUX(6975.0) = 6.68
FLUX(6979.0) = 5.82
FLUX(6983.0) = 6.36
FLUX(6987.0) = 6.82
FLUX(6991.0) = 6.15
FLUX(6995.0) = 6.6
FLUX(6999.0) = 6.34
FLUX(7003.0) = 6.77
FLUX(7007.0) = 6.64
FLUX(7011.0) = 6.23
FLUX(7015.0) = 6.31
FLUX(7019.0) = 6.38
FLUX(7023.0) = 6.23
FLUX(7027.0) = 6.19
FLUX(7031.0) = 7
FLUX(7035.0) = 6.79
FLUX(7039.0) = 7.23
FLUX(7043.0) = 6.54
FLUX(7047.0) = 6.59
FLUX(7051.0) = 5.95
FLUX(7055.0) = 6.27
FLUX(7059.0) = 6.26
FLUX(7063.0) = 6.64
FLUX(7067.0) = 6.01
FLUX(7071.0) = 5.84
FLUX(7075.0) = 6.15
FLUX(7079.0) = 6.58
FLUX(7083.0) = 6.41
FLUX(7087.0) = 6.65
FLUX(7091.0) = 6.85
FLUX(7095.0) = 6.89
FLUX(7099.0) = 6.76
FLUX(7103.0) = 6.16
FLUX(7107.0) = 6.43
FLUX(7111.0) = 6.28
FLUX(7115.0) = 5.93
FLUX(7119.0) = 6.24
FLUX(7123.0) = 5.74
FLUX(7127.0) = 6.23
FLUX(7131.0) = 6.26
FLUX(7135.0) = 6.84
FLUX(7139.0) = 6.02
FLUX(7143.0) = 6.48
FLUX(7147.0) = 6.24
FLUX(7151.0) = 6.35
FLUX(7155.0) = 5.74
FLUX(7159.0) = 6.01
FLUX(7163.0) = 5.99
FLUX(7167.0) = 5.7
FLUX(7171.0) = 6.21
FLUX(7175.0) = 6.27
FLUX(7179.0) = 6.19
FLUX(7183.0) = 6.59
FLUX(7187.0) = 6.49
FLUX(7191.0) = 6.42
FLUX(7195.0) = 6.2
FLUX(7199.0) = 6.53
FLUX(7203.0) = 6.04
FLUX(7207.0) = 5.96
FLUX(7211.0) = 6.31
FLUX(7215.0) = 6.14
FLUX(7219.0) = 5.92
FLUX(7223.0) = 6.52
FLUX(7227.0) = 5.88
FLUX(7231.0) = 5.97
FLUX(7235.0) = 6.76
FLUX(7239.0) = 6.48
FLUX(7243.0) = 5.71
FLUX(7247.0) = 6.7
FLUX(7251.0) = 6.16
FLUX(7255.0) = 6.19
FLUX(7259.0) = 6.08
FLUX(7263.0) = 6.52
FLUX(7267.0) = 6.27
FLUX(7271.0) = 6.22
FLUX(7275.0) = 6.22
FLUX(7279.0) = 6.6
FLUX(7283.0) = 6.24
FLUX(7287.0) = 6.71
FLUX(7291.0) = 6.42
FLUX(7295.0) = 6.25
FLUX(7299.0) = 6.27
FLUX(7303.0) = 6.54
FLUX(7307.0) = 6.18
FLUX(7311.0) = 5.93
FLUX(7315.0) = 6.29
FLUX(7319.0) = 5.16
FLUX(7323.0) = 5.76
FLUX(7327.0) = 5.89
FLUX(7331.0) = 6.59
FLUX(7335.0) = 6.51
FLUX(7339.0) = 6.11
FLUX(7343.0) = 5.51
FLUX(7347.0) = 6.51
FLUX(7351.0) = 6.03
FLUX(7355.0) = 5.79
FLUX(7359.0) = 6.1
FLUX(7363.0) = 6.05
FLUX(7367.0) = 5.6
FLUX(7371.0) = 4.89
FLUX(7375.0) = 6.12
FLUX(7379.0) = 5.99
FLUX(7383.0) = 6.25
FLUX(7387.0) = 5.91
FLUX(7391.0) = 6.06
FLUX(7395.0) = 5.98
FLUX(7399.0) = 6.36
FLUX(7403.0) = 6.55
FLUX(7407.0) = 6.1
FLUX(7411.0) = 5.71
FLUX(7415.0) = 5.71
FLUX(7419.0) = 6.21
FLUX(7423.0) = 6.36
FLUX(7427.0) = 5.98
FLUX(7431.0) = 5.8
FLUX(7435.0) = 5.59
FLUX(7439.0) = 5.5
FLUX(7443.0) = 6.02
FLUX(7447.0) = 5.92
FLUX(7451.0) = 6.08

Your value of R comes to 6.5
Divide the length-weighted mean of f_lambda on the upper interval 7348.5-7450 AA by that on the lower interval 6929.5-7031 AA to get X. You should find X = 0.9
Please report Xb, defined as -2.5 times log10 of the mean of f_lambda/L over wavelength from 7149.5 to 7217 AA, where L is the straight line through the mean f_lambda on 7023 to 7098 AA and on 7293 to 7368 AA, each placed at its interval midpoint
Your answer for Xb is 0.02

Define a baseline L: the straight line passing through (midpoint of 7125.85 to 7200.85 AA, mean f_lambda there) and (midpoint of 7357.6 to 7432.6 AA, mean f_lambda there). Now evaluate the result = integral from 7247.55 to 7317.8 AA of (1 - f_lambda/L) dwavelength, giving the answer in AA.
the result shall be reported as -2.1 AA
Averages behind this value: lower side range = 6.25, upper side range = 5.99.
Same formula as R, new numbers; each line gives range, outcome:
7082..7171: 6.28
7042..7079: 6.26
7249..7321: 6.24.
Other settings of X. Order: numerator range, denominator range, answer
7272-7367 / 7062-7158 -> 0.97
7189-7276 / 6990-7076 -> 0.97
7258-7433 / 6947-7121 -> 0.94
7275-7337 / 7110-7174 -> 1.01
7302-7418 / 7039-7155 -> 0.95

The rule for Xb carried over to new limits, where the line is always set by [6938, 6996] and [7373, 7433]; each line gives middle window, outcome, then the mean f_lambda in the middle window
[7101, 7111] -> 0.01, 6.29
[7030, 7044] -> -0.08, 6.91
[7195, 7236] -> 0.01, 6.19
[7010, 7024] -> 0.02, 6.3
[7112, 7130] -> 0.05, 6.06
